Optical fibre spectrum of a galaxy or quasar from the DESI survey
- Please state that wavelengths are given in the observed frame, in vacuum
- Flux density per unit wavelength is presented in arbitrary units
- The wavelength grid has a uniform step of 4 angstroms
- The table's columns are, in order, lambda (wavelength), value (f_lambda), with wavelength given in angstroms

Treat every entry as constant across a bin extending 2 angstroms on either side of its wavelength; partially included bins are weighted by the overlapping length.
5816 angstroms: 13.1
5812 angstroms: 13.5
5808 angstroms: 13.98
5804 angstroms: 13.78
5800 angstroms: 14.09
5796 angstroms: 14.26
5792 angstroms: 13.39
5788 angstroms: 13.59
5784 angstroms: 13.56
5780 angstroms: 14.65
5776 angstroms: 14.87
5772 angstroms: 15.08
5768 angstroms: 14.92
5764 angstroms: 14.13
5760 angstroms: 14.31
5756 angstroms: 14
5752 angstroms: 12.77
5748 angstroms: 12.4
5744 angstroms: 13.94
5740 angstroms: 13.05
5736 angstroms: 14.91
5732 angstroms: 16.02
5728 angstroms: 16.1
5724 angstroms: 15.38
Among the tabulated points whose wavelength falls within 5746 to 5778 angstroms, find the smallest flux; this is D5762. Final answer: 12.4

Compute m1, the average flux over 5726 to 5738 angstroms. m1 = 15.7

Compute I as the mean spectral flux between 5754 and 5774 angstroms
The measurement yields 14.5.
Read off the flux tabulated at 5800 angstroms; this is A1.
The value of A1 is 14.09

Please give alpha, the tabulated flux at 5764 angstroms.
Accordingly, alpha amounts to 14.13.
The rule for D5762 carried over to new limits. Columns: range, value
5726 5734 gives 16.02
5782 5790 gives 13.56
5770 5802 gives 13.39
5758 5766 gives 14.13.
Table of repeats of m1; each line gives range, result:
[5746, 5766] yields 13.5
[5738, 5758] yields 13.2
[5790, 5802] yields 13.9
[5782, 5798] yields 13.7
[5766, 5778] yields 15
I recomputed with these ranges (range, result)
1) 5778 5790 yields 13.9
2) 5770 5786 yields 14.5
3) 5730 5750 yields 14.1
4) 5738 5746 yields 13.5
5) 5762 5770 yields 14.5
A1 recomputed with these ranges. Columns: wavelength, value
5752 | 12.77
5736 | 14.91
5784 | 13.56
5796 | 14.26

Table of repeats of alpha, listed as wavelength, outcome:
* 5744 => 13.94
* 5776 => 14.87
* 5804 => 13.78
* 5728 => 16.1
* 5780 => 14.65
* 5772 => 15.08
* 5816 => 13.1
